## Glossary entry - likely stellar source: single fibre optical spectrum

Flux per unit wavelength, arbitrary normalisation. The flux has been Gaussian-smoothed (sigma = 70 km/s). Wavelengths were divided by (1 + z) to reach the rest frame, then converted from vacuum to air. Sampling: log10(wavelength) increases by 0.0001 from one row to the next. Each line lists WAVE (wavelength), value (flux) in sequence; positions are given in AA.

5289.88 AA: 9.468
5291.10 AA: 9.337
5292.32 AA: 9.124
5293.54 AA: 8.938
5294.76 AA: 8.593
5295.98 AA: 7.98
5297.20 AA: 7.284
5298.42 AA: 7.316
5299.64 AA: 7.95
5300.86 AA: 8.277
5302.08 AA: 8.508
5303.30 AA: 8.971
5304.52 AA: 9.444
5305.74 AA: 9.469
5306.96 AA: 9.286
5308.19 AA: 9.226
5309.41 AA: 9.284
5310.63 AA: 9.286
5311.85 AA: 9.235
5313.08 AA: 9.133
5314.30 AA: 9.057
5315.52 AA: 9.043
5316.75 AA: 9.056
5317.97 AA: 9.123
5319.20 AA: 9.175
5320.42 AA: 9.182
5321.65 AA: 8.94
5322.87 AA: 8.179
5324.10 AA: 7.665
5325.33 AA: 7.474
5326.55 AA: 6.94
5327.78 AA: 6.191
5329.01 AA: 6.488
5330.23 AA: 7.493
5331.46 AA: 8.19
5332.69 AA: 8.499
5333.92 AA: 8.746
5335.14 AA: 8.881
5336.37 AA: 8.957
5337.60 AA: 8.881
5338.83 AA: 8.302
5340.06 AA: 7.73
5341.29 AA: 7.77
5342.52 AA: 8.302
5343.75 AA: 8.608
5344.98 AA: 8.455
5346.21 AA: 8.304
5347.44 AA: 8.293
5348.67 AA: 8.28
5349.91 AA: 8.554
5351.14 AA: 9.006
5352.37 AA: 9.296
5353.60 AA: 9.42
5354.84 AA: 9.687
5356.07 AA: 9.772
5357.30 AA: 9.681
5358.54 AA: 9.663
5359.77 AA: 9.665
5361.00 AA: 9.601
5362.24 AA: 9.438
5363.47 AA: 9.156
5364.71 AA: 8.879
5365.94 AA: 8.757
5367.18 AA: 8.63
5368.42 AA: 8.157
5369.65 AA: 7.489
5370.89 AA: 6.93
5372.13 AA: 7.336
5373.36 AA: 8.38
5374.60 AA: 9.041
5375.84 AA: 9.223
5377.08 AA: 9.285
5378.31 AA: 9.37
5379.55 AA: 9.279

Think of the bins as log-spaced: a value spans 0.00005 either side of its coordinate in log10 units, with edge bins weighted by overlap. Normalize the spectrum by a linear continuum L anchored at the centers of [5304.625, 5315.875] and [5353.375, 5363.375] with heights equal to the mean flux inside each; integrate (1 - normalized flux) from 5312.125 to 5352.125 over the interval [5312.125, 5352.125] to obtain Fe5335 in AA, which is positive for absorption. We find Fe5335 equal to 4.45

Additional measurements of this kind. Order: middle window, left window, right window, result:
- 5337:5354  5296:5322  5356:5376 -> 0.58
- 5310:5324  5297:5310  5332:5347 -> -0.64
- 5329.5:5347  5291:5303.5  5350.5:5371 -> 0.90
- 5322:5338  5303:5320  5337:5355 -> 1.73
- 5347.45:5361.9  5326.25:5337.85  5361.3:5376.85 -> -1.77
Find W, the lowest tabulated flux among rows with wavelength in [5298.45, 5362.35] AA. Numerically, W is 6.191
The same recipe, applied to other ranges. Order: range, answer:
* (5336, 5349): 7.73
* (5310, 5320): 9.043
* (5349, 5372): 6.93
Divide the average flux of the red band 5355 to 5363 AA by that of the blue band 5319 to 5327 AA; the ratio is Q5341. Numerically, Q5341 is 1.2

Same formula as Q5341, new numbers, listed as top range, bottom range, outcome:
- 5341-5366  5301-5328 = 1.03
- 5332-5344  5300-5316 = 0.93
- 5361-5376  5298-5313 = 0.95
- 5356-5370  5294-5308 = 1.07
